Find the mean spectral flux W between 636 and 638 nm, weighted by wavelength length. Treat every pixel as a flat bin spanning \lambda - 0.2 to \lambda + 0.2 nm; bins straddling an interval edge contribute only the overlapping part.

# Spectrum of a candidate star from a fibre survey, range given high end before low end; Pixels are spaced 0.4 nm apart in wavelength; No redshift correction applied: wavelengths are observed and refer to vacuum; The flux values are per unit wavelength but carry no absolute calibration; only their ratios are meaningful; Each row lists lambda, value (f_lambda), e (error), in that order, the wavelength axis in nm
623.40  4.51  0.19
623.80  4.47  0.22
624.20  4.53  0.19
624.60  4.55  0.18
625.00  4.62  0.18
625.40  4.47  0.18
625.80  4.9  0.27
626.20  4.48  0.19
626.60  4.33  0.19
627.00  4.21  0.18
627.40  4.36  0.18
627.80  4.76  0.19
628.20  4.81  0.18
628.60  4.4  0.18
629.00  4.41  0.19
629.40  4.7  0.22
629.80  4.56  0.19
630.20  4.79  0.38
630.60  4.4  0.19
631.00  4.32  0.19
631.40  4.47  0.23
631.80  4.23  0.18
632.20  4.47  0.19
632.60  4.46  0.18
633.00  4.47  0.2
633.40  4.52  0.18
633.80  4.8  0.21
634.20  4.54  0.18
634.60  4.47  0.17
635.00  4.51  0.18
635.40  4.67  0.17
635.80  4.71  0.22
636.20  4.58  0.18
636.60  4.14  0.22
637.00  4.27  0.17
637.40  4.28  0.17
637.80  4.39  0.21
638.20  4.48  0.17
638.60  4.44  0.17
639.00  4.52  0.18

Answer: 4.33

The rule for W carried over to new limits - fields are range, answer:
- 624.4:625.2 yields 4.59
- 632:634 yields 4.54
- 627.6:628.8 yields 4.66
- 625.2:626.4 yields 4.62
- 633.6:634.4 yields 4.67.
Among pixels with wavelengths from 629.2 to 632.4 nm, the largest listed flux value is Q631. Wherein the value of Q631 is 4.79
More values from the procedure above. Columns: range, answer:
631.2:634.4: 4.8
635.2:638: 4.71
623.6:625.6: 4.62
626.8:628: 4.76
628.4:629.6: 4.7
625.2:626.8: 4.9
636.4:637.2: 4.27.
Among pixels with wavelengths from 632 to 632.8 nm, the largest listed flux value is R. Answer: 4.47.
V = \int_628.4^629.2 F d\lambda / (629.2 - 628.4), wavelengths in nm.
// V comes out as 4.41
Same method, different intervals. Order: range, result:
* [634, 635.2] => 4.51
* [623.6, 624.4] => 4.5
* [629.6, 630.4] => 4.67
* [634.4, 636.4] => 4.59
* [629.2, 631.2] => 4.55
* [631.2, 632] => 4.35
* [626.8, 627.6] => 4.29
